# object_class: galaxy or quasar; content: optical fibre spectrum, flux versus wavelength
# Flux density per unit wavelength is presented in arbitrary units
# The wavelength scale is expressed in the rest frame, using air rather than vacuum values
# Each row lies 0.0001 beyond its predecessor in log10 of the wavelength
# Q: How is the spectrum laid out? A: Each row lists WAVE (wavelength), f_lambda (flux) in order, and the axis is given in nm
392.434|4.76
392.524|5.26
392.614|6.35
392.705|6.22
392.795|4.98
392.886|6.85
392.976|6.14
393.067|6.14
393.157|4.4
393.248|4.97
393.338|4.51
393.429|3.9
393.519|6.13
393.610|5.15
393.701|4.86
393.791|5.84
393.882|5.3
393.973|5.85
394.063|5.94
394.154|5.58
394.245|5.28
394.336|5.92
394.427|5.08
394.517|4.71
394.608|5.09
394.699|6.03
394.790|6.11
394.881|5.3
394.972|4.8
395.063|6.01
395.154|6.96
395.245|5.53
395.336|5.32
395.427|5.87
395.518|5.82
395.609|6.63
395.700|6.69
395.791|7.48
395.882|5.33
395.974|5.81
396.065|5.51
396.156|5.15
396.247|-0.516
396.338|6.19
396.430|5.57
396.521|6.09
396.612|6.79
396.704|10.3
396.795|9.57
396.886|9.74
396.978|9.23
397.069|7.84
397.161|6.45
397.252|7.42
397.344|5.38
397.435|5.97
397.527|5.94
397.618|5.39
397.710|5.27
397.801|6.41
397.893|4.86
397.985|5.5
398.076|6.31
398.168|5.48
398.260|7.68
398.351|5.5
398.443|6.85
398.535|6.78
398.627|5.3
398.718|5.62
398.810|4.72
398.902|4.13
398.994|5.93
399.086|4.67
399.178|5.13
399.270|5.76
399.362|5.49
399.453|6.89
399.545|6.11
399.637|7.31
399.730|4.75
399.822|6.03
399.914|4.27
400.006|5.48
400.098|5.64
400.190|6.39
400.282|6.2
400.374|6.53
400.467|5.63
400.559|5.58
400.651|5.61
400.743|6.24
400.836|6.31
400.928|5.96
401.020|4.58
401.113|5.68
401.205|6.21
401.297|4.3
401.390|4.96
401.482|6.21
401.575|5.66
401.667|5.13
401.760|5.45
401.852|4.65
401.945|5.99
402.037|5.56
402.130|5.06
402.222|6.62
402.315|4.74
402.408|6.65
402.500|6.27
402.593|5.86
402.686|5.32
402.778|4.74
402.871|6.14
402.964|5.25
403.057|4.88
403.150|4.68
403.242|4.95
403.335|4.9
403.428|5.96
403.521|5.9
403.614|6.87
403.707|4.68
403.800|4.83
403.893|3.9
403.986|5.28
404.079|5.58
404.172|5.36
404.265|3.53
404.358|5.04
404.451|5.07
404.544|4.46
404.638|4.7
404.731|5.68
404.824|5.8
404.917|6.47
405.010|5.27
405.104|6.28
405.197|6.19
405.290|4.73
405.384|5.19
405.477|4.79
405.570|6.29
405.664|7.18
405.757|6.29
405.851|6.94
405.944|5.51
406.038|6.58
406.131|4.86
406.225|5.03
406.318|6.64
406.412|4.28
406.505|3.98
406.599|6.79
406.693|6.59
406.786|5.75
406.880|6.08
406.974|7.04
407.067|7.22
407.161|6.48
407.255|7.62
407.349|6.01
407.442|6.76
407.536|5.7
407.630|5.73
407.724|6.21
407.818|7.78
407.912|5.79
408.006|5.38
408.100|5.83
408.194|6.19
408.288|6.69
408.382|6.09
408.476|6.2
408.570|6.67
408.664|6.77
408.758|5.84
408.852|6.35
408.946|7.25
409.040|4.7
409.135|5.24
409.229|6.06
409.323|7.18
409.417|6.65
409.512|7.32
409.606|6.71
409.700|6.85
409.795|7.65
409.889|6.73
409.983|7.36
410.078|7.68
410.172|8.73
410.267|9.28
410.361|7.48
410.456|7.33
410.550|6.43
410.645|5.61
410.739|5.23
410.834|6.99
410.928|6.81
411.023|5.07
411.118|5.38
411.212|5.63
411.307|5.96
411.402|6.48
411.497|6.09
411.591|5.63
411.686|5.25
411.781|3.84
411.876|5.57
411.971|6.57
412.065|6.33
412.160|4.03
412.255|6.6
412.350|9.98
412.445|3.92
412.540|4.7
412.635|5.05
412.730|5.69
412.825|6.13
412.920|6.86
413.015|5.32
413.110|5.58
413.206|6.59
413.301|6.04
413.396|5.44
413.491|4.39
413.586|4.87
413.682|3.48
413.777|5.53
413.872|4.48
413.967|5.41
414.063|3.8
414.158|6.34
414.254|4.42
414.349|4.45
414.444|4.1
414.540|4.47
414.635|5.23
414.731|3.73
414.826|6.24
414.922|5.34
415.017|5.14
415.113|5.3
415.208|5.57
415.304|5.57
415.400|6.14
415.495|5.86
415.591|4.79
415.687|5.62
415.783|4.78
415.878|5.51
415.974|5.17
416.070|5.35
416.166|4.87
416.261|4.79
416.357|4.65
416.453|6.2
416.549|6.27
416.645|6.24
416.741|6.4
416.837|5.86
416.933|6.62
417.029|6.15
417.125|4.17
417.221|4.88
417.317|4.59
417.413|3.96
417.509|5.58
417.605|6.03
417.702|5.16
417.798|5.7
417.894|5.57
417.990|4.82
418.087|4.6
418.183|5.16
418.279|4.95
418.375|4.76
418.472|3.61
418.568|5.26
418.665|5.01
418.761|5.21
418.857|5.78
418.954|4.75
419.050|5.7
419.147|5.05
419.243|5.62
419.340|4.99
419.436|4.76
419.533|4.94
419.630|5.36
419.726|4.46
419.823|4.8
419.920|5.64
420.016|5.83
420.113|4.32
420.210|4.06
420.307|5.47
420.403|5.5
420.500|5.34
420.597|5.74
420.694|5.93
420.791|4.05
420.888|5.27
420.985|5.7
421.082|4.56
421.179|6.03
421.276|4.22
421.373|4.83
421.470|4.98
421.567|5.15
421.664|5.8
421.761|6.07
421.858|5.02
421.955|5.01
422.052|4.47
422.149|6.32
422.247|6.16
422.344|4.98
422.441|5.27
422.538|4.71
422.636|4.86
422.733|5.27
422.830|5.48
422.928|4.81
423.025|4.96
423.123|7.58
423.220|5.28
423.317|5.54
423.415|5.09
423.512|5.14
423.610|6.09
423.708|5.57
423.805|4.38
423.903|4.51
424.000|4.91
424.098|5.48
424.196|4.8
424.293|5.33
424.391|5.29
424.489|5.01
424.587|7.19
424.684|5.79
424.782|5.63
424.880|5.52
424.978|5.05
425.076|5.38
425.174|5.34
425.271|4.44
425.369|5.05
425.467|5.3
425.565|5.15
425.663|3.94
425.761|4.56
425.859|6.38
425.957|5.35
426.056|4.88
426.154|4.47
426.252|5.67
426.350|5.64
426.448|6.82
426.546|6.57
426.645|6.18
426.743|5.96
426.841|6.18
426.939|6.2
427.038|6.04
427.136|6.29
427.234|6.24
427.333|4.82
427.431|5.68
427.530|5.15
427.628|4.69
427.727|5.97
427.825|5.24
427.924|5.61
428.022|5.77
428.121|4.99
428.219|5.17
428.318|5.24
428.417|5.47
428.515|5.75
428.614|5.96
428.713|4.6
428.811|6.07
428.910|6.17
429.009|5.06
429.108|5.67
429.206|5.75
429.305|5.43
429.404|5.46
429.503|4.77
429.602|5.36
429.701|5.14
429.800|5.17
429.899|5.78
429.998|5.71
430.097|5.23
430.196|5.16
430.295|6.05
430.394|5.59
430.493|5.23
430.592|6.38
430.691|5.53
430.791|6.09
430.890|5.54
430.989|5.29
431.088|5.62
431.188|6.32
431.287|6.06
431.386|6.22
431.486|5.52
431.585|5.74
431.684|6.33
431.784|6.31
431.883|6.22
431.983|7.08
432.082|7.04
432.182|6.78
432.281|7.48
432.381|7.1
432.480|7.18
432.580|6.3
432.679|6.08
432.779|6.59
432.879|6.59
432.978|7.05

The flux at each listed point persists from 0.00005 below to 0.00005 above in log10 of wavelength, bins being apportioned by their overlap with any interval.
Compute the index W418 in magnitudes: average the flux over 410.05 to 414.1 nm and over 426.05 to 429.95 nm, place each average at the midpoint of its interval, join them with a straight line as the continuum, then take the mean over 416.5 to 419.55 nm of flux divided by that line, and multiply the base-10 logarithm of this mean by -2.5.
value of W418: 0.102 mag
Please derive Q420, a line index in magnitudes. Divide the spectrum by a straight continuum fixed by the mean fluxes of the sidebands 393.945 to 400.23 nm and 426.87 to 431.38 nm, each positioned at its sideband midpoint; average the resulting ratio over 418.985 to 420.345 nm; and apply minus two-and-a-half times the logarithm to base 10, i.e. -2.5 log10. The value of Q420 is 0.13 mag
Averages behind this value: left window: 5.96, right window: 5.58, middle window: 5.06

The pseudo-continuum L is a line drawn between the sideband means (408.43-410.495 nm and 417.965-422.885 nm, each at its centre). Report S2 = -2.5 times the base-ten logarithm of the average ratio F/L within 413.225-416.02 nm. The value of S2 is 0.19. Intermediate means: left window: 6.91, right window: 5.13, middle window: 5.09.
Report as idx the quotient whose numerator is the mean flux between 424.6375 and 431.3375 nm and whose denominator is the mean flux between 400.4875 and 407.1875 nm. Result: 0.99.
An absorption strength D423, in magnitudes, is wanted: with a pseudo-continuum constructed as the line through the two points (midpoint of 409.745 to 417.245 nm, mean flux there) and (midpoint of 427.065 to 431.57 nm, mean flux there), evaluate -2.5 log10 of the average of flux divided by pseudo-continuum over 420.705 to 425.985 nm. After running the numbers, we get 0.07 mag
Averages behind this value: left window 5.71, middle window 5.27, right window 5.56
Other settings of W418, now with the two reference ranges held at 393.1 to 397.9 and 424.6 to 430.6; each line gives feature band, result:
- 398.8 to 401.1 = 0.04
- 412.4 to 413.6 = 0.05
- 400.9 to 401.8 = 0.08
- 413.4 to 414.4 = 0.19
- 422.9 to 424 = 0.04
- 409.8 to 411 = -0.24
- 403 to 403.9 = 0.12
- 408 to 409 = -0.10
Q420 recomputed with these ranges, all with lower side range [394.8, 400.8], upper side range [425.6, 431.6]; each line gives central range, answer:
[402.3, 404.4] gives 0.128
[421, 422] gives 0.099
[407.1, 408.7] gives -0.084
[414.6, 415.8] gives 0.084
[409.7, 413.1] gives -0.079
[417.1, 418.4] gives 0.146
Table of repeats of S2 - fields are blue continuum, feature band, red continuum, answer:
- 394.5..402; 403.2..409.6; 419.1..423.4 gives -0.039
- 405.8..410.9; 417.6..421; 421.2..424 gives 0.086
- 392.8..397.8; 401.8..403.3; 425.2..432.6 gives 0.082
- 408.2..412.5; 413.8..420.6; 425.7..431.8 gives 0.179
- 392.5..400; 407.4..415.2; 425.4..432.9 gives -0.023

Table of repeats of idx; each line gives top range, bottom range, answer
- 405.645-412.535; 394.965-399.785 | 1.03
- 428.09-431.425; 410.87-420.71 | 1.04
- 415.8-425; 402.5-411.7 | 0.88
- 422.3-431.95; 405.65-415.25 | 0.92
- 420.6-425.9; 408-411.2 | 0.80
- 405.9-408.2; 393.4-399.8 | 1.02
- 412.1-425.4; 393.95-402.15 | 0.90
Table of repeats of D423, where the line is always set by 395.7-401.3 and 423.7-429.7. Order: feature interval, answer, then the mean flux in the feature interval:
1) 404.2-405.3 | 0.12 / 5.29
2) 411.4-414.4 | 0.05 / 5.45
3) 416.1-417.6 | 0.04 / 5.43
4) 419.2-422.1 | 0.09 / 5.13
